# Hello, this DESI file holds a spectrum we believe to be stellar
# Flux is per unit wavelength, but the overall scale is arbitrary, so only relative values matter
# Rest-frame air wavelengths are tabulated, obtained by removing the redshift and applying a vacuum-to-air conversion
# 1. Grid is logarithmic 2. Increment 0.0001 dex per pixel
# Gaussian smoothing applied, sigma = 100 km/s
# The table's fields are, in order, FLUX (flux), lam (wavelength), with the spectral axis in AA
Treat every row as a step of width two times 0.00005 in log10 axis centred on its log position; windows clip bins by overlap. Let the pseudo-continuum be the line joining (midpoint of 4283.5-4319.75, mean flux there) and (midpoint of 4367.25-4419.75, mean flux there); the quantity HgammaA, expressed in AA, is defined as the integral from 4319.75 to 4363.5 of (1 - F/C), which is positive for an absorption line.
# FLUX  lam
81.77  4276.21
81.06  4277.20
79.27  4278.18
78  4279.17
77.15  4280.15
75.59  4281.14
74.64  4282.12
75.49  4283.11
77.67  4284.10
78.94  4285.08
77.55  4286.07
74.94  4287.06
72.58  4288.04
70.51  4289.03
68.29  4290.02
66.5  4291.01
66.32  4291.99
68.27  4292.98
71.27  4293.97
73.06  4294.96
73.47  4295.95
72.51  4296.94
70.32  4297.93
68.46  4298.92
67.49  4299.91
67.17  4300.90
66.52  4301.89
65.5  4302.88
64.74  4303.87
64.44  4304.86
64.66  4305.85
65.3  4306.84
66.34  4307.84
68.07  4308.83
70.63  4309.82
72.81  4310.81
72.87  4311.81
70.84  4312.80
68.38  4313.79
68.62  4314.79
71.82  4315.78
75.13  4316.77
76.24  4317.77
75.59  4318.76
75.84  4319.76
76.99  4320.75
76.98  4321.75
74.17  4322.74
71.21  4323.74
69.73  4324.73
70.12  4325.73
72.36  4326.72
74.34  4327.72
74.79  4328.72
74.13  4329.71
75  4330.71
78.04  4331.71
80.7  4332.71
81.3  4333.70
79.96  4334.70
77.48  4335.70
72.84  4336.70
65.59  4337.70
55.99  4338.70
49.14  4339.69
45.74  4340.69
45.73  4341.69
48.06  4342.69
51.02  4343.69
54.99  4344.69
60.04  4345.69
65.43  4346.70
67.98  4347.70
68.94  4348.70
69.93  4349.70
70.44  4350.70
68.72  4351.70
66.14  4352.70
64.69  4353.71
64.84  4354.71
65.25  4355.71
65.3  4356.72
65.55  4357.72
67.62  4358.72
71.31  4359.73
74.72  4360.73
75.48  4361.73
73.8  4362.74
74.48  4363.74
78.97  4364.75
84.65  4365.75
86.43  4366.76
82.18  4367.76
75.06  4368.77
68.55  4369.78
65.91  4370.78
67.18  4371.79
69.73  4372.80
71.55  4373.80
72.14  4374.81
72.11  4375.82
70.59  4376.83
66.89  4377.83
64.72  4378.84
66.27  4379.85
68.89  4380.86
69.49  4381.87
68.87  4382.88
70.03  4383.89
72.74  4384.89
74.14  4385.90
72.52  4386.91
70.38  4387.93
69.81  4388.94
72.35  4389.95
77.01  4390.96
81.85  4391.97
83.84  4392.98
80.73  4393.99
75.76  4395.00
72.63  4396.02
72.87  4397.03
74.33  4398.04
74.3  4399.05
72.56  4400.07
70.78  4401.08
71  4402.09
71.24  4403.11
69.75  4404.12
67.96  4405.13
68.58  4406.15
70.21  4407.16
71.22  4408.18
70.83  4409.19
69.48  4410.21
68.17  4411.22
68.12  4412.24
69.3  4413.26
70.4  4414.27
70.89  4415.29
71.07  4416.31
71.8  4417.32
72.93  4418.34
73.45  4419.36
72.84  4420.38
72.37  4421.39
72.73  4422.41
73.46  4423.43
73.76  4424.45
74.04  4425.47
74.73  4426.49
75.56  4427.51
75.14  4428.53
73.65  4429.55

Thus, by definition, 1.8 AA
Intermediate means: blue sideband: 70.5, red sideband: 71.6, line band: 68.1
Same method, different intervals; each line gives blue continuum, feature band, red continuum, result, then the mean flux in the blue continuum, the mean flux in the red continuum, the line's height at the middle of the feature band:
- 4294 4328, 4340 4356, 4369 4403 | 2.32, 70.7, 71.9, 71.3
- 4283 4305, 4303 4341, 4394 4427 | 0.00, 70.5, 71.8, 70.8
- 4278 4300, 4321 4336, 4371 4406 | -0.58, 73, 71.9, 72.5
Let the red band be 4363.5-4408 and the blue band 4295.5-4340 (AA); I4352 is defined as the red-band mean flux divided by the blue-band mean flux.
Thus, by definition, 1.0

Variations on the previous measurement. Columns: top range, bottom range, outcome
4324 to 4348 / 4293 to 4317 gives 0.96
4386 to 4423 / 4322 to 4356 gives 1.08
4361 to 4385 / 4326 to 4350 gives 1.09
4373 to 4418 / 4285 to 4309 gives 1.04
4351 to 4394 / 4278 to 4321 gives 1.01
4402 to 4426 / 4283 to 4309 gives 1.02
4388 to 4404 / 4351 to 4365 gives 1.07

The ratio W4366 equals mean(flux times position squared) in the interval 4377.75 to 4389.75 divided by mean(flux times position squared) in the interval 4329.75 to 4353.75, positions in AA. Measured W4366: 1.1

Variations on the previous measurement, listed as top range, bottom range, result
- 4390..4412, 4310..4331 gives 1.04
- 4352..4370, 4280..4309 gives 1.06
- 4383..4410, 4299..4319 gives 1.10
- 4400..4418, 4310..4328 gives 1.00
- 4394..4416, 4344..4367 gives 1.05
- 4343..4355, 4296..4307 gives 0.97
